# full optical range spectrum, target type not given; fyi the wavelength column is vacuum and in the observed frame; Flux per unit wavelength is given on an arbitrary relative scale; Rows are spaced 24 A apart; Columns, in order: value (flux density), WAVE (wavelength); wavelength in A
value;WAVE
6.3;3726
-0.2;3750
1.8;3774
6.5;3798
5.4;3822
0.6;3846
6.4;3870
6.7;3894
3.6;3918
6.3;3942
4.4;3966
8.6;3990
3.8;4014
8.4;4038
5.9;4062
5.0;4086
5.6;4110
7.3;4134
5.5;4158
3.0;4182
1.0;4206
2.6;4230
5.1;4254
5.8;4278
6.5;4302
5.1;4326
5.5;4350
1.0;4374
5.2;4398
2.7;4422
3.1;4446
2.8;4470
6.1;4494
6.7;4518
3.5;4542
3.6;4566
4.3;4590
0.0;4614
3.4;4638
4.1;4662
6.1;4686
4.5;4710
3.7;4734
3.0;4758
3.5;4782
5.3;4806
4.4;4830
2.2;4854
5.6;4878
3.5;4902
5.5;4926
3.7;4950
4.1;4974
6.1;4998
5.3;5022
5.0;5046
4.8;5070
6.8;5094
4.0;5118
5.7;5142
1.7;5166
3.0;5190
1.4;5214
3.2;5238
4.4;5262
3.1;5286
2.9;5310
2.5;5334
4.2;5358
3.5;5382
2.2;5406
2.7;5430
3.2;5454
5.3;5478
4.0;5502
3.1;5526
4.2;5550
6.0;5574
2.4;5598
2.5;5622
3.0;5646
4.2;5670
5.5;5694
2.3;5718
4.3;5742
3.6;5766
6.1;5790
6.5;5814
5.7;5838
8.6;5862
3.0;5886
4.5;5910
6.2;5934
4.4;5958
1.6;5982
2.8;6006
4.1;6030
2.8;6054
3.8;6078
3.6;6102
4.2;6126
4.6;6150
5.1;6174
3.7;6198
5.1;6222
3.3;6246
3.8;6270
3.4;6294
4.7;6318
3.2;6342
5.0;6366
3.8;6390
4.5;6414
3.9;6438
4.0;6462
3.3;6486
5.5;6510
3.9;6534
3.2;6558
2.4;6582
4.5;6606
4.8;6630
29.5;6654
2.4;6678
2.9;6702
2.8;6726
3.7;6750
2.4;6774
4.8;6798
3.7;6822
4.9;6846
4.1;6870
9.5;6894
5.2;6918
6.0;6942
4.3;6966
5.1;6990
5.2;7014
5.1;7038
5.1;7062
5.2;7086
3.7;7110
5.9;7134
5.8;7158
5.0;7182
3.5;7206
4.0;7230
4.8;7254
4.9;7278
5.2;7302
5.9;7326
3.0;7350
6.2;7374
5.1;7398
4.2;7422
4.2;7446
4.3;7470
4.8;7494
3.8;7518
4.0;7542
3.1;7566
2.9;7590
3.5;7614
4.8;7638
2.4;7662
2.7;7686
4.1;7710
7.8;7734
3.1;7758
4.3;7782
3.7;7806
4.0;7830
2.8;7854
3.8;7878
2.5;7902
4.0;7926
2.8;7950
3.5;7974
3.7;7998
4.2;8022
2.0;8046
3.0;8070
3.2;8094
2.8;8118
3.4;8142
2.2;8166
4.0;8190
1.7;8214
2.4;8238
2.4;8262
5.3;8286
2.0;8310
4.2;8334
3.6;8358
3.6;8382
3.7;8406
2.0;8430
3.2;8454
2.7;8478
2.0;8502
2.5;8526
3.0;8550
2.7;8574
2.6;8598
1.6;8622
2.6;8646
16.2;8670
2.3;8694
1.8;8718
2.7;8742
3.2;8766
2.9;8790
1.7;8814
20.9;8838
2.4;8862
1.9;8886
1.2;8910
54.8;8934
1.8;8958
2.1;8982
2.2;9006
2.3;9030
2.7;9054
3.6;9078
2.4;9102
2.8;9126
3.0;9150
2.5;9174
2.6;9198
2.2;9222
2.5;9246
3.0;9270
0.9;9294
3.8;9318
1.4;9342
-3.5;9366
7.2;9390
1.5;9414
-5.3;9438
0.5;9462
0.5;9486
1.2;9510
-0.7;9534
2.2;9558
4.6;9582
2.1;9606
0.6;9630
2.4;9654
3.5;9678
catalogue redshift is 0.783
